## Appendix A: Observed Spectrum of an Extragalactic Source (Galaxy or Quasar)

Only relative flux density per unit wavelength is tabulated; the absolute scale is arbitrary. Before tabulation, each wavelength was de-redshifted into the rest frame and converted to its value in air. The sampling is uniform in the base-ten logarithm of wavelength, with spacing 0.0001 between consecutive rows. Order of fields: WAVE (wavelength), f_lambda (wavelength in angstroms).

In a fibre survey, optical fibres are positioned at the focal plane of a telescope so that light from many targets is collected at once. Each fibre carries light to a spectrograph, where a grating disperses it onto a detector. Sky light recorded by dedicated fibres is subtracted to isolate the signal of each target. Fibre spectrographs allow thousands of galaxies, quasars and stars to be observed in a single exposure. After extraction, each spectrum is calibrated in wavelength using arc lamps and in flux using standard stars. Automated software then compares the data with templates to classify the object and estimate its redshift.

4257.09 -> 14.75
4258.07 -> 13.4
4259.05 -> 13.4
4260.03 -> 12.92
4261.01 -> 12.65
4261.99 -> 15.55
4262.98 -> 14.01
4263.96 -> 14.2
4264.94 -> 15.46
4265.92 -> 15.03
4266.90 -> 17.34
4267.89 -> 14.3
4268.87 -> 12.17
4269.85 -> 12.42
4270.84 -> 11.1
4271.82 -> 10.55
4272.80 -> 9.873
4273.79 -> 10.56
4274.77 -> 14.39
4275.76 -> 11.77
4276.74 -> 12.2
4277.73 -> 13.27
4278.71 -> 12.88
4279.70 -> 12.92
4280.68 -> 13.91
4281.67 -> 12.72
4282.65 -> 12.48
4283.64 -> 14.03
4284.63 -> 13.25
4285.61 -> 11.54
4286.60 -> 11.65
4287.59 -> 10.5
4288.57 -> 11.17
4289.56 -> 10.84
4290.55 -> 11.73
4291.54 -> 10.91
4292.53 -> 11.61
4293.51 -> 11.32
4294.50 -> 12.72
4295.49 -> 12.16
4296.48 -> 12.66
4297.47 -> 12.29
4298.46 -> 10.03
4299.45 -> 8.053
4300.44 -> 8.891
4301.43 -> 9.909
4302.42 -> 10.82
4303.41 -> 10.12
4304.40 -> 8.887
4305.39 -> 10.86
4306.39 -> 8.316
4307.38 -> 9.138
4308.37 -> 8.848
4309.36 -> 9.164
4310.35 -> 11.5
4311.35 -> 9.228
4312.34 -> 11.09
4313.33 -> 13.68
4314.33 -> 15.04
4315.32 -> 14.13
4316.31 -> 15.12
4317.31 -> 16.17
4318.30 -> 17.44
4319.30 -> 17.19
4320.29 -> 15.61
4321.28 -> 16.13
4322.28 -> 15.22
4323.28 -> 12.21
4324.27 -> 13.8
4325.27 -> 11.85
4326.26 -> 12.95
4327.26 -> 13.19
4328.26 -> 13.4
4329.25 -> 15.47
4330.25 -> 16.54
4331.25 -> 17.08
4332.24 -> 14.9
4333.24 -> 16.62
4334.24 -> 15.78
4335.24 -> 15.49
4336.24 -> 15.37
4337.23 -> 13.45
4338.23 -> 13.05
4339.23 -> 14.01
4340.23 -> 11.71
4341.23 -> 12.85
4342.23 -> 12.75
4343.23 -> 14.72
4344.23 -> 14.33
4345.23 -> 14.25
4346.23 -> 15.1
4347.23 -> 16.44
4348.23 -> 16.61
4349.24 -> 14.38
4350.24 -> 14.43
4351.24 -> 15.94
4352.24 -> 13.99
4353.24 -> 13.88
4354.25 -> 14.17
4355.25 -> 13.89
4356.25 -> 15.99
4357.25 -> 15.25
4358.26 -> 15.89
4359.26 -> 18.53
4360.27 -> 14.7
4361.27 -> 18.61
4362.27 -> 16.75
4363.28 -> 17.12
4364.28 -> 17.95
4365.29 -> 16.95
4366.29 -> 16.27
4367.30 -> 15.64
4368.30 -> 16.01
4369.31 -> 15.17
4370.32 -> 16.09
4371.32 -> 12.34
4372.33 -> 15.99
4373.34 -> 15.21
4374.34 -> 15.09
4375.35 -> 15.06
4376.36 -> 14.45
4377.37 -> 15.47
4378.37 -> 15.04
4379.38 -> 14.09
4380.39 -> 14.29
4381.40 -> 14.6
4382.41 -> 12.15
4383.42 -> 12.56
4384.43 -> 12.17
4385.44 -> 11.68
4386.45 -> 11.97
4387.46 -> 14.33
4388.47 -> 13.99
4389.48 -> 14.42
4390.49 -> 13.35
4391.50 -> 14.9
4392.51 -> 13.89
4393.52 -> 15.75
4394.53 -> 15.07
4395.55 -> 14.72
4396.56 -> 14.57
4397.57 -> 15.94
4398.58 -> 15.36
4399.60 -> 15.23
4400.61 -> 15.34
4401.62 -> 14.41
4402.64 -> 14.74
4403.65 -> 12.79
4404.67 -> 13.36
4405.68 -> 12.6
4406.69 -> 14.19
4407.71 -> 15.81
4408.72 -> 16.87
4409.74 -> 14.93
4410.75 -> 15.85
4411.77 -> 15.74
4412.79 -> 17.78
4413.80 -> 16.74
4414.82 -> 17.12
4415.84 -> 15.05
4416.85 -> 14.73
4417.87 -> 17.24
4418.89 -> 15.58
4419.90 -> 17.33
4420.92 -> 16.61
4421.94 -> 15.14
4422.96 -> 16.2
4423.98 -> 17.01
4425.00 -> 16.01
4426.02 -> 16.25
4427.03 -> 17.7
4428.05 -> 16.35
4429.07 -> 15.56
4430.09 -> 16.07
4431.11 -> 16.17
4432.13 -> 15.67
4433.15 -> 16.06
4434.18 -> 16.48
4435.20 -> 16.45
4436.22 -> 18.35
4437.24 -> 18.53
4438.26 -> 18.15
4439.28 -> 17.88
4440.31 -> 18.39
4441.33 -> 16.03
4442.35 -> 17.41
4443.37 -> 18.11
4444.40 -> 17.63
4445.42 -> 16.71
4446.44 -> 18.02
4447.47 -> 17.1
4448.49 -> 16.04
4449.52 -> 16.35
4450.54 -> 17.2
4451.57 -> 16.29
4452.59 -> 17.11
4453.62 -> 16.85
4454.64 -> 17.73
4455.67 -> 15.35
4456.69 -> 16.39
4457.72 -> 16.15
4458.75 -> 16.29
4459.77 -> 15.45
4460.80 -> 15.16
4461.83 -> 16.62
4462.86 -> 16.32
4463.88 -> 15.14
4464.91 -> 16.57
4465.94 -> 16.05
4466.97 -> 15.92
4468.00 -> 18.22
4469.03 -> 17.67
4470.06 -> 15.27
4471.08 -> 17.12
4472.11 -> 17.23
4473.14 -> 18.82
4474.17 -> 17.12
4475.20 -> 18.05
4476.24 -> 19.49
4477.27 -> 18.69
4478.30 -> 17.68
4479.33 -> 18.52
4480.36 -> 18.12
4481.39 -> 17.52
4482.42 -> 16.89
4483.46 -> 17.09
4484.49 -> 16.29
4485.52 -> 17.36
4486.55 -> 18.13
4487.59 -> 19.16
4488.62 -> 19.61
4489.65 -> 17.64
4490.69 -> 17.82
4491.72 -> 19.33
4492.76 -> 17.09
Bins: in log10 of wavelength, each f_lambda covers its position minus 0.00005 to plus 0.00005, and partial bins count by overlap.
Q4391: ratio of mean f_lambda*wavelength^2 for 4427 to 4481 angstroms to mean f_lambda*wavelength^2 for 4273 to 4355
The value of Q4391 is 1.4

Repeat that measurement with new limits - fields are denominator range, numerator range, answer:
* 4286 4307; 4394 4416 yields 1.49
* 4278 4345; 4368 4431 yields 1.22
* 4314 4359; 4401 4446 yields 1.14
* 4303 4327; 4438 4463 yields 1.41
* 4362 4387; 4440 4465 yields 1.17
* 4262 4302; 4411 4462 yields 1.46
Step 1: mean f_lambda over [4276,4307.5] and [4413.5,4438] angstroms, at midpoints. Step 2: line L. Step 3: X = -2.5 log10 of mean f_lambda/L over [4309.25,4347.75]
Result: -0.12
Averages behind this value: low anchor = 11.4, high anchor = 16.4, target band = 14.3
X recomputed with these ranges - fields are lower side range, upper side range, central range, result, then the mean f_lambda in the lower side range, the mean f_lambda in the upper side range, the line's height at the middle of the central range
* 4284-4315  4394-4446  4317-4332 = -0.24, 10.9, 16.1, 12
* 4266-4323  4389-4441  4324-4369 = -0.10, 12.2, 15.8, 13.8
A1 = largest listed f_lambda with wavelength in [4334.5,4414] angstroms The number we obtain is 18.61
